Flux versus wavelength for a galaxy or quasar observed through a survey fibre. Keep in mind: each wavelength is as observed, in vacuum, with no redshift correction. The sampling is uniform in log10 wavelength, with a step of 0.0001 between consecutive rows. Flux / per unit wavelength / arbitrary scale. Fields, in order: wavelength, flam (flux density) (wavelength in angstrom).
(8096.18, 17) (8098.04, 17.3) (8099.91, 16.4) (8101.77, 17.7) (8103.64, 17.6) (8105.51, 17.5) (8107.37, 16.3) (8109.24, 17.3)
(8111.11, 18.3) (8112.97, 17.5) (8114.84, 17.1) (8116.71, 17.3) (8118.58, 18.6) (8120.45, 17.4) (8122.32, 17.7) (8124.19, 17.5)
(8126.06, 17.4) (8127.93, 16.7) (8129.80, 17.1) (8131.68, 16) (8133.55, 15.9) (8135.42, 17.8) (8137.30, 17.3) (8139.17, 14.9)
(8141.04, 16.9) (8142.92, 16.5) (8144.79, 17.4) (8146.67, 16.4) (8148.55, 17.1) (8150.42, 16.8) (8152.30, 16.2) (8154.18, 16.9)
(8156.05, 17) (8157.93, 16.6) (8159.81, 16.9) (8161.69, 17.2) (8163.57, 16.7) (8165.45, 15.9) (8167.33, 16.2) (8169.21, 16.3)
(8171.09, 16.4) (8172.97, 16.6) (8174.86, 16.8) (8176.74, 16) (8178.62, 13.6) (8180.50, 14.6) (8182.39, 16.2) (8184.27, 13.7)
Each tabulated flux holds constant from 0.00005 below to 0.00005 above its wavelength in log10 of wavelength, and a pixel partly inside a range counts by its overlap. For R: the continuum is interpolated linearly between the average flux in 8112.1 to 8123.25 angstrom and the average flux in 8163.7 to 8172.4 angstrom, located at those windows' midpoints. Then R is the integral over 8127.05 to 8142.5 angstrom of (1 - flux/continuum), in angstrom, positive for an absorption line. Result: 0.52 angstrom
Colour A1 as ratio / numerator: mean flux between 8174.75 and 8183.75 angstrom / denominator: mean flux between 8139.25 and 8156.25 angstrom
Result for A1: 0.91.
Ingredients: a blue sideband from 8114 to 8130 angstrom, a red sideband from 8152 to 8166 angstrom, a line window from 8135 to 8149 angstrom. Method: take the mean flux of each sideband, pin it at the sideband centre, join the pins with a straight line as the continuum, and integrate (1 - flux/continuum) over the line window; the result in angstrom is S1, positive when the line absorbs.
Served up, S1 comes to 0.3 angstrom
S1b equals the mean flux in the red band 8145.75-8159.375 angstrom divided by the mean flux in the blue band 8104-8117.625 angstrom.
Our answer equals 1.0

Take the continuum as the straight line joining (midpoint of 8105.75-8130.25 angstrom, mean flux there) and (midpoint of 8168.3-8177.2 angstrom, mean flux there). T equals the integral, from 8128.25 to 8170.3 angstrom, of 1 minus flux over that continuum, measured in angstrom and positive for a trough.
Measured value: 0.55 angstrom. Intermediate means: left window 17.4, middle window 16.6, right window 16.4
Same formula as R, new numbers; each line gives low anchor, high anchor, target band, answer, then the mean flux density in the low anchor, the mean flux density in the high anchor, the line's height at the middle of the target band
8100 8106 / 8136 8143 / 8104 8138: -0.6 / 17.4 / 16.5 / 16.9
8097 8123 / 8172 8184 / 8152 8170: -0.7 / 17.4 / 15.5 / 16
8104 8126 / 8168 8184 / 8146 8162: -0.4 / 17.5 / 15.7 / 16.4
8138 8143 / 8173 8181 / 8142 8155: -0.7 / 16.1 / 15.4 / 16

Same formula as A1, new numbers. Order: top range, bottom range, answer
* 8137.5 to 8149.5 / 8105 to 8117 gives 0.96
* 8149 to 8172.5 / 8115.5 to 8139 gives 0.97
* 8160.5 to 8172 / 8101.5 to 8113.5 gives 0.94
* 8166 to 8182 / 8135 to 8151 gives 0.94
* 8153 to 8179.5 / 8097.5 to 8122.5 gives 0.94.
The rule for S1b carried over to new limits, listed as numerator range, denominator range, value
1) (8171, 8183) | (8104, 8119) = 0.90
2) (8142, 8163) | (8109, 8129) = 0.96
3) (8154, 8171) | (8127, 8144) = 1.00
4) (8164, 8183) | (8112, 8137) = 0.92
